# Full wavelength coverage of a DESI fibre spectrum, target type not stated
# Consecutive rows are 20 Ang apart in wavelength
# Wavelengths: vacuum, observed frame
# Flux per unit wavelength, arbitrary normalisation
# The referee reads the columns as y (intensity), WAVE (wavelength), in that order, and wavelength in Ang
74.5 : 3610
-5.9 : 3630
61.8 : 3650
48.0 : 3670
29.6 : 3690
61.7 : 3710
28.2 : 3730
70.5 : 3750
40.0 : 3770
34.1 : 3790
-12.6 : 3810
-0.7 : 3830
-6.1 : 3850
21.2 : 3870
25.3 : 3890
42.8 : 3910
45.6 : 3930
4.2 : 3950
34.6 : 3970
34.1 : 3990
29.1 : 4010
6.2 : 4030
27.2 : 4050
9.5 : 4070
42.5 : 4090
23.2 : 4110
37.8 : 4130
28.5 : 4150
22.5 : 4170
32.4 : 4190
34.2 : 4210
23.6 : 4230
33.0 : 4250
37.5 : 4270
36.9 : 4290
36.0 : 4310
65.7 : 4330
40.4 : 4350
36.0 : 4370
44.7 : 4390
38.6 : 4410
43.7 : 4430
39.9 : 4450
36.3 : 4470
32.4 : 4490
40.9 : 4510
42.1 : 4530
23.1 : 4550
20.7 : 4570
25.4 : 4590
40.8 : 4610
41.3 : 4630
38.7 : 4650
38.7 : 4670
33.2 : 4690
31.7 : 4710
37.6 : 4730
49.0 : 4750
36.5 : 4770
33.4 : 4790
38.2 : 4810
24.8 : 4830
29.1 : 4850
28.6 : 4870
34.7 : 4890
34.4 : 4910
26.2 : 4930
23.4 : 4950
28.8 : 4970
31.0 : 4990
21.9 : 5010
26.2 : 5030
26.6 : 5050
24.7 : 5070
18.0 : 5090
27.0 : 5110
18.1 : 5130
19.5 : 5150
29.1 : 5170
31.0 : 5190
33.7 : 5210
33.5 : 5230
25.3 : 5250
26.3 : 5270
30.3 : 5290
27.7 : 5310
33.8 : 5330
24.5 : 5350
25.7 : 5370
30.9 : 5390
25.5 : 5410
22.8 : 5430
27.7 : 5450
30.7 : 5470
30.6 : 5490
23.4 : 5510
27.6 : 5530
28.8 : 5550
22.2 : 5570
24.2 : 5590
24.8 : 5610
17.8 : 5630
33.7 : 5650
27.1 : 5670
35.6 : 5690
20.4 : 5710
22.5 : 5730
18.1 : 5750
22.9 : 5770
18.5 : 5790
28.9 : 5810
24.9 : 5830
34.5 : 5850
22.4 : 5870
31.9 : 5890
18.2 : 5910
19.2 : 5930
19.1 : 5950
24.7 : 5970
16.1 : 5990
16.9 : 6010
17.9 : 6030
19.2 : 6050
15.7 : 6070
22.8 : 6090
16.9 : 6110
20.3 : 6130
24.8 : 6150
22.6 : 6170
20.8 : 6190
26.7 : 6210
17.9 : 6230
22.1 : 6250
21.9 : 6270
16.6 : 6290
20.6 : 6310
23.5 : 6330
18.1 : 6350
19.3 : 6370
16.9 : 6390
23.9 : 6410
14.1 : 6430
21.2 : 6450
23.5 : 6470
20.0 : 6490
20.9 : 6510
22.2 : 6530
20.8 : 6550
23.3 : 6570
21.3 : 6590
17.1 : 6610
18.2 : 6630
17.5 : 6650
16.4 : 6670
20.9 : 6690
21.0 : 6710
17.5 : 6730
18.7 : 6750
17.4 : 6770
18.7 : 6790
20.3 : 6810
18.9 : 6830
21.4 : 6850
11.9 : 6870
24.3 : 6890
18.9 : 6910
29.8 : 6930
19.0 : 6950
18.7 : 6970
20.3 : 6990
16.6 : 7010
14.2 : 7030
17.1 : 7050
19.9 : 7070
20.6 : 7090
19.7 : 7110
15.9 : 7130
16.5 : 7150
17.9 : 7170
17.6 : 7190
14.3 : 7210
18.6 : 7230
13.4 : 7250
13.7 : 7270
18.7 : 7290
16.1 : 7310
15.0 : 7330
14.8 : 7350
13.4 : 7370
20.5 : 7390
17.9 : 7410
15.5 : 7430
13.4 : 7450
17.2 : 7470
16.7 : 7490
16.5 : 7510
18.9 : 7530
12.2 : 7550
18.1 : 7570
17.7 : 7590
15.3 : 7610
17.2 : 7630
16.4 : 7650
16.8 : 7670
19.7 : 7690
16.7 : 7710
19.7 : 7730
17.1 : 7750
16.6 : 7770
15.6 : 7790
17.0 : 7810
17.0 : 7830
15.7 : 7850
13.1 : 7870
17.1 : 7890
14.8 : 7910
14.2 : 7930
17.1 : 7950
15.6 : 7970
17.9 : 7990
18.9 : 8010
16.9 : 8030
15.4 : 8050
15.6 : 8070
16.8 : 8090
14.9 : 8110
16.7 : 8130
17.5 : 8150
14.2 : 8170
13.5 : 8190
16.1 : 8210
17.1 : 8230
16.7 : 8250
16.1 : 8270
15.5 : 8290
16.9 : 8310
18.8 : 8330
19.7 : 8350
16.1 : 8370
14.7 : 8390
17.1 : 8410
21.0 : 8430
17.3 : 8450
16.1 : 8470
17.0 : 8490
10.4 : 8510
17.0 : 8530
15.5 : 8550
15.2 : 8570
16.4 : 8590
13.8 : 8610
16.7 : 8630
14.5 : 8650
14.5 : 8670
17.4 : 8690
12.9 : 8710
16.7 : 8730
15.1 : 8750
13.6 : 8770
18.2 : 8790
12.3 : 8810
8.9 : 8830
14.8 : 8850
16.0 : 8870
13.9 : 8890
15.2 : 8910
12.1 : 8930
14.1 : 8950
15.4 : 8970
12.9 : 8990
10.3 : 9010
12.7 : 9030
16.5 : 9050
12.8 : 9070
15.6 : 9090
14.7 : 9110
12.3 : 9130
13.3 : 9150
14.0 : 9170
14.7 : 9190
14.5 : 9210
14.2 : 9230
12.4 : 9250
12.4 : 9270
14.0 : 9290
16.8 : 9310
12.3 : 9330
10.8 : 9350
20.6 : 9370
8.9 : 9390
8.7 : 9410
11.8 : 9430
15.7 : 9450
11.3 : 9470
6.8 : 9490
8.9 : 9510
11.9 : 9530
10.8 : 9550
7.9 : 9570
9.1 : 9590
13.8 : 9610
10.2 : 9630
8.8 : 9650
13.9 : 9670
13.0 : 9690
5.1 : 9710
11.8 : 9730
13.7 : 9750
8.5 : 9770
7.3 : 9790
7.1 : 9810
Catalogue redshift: 0.055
